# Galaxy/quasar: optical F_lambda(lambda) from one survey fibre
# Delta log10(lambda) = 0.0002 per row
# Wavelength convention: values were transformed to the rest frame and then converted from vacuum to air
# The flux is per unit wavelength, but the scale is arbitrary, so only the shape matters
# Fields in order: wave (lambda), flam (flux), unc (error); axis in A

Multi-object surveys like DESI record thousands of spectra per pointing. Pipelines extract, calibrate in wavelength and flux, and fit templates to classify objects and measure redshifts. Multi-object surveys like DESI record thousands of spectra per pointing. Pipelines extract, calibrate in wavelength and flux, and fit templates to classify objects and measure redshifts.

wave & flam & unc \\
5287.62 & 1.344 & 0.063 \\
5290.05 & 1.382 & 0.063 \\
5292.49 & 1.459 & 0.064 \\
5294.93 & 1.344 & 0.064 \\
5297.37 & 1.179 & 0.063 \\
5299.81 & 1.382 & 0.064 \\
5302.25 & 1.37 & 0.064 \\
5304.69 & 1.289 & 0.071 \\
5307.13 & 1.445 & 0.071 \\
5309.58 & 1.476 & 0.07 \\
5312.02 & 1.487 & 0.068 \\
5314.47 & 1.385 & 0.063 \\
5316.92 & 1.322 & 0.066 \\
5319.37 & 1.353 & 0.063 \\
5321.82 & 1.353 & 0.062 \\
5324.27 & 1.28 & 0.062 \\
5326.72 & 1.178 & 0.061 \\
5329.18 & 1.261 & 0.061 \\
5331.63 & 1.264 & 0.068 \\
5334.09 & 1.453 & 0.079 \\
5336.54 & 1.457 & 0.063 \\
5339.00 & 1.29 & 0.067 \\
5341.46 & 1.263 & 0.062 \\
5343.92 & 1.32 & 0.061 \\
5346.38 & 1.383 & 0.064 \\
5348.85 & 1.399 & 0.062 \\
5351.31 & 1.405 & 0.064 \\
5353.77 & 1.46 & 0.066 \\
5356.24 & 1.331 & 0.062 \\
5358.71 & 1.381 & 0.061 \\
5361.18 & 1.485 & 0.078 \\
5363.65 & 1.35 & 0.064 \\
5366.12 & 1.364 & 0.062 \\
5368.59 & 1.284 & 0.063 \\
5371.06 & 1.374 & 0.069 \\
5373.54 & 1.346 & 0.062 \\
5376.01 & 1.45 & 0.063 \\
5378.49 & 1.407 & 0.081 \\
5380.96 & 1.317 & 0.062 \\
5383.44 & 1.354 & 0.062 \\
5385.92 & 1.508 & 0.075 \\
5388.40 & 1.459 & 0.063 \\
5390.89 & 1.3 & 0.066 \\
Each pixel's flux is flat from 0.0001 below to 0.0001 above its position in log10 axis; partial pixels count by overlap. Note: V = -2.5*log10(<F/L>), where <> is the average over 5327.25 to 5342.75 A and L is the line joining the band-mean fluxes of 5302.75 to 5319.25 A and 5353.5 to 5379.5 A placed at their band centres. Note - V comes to 0.05 mag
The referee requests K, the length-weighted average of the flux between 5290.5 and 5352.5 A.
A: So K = 1.35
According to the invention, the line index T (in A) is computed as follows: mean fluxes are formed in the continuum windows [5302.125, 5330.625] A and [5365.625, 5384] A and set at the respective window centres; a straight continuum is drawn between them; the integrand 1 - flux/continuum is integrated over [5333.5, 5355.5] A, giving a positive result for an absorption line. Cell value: -0.4 A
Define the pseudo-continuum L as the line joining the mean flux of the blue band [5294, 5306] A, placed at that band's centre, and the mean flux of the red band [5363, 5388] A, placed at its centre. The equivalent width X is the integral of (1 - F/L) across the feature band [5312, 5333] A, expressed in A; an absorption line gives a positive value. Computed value 0.3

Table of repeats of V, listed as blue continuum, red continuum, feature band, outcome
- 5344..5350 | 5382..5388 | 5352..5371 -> 0.01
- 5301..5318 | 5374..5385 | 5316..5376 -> 0.03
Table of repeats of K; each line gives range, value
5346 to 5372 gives 1.38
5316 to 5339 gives 1.32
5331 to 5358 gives 1.37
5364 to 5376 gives 1.35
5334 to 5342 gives 1.36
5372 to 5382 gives 1.38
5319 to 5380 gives 1.36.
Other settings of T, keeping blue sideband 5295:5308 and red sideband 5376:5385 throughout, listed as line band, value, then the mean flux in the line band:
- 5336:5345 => 0.2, 1.32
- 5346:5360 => -0.3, 1.39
